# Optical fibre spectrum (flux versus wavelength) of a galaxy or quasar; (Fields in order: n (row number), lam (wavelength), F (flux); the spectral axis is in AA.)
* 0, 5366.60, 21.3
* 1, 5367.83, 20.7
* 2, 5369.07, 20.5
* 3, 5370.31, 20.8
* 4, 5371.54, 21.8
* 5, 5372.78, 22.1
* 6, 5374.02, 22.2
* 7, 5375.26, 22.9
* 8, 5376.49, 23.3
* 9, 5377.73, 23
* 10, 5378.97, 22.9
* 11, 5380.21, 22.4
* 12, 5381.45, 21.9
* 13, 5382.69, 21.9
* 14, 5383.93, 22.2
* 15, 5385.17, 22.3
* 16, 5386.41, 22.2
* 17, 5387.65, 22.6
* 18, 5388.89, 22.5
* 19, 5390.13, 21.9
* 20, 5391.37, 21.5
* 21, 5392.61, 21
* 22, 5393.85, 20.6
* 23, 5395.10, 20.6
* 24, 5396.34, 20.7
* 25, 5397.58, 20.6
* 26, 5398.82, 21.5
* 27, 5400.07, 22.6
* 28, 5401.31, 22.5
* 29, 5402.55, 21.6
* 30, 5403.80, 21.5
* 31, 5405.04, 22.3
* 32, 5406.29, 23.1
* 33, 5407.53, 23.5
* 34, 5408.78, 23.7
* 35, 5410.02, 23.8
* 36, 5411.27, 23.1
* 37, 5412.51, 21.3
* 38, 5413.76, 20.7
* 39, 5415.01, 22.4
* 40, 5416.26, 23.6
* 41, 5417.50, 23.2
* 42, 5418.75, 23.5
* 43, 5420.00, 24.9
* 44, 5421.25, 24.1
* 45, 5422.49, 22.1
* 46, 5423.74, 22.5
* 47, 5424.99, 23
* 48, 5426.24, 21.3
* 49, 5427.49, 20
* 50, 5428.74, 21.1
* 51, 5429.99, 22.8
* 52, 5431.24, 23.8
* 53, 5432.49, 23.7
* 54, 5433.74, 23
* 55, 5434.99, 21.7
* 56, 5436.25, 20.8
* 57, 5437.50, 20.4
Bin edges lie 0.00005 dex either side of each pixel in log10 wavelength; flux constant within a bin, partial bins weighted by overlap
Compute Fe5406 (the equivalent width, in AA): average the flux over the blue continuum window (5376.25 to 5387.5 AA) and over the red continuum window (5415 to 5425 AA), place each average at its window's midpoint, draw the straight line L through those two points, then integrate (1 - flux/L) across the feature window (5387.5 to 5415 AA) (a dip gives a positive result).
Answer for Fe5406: 1.11 AA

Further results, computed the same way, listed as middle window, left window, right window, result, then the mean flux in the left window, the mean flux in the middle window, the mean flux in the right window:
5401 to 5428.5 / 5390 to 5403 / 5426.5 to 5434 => -0.9 AA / 21.4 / 22.6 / 22.3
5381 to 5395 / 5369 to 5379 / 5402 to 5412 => 0.4 AA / 22.2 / 21.8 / 22.8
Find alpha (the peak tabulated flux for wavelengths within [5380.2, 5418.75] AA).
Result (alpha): 23.8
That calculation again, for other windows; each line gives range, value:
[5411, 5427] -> 24.9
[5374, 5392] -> 23.3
